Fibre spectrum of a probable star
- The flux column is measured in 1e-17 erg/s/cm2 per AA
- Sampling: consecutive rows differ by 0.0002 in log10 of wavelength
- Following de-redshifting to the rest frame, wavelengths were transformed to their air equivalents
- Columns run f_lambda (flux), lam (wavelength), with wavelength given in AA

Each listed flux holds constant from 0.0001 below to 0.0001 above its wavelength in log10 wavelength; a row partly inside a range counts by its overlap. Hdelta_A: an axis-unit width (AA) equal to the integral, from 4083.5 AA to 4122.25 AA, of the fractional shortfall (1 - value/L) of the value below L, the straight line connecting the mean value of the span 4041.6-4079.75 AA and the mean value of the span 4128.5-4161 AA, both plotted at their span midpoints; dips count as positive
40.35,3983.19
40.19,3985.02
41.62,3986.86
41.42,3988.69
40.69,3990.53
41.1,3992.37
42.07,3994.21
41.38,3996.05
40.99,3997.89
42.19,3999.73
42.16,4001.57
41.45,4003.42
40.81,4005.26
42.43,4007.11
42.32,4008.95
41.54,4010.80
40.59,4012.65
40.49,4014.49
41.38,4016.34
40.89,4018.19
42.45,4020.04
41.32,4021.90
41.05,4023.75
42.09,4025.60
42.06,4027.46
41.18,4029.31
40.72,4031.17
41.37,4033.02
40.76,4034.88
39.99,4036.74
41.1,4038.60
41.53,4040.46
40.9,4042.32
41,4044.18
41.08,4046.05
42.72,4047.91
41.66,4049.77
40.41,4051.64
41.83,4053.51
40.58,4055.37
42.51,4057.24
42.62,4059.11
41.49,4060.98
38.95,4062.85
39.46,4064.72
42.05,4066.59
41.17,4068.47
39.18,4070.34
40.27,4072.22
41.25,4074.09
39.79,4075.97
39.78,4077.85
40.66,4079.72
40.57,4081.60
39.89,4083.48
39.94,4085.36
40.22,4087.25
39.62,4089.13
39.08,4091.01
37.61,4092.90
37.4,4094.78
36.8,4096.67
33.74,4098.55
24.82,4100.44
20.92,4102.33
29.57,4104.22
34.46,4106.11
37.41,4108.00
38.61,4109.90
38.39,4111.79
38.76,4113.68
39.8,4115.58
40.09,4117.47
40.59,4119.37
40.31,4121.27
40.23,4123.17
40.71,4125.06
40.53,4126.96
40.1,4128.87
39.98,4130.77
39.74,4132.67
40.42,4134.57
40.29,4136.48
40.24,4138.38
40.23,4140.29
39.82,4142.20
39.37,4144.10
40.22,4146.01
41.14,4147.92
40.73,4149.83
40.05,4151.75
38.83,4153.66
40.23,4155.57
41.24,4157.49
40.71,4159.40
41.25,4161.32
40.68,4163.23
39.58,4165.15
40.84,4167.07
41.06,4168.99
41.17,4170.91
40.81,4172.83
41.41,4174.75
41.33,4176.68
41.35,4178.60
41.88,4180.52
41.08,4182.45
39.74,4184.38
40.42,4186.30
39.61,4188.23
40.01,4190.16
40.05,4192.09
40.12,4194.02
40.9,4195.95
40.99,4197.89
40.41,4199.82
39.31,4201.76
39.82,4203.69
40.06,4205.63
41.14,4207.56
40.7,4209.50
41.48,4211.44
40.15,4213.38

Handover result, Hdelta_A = 3.89 AA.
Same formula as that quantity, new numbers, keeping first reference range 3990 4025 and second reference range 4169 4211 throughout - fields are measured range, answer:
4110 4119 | 0.4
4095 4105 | 2.7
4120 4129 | 0.1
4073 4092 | 0.5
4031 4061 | 0.0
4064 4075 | 0.2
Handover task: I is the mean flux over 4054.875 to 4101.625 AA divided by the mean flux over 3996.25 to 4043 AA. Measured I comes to 0.94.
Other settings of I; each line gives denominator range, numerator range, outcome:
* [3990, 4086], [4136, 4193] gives 0.99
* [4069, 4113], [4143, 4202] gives 1.10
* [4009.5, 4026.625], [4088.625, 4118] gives 0.85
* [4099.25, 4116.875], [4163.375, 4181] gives 1.21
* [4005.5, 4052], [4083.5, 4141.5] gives 0.91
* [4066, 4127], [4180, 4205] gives 1.06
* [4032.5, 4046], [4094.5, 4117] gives 0.84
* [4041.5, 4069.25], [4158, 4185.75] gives 0.99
